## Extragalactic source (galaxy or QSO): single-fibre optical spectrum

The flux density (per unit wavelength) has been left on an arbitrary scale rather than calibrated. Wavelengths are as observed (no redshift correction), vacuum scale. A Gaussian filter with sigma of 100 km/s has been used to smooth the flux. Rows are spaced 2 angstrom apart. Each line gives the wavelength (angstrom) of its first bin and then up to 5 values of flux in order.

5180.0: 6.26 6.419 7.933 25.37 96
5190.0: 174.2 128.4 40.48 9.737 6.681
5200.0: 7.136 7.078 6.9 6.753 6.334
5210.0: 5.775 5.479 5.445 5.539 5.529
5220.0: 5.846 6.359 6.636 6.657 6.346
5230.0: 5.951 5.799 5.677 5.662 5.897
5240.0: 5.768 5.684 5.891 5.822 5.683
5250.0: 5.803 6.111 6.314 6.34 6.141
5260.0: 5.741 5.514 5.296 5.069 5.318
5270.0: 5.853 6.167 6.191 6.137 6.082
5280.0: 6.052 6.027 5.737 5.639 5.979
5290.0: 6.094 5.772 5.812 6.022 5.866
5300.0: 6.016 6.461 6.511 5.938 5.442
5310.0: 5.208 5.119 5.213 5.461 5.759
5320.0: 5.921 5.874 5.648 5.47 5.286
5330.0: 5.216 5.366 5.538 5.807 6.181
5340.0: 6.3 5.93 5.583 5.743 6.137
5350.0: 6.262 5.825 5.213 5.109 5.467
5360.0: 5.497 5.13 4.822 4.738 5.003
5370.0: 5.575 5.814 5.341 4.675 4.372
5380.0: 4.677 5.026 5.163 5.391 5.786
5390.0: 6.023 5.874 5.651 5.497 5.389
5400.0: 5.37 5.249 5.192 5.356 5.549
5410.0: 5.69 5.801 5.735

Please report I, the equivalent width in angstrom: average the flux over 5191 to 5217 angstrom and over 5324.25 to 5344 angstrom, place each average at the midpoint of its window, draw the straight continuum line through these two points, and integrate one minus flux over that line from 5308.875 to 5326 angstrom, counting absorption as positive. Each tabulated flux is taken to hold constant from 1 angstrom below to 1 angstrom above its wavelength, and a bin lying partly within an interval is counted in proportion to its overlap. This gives 4.13 angstrom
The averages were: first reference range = 18.6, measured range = 5.52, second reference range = 5.67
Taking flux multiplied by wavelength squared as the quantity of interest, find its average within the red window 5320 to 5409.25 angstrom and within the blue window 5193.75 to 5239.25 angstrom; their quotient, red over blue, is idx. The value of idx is 0.8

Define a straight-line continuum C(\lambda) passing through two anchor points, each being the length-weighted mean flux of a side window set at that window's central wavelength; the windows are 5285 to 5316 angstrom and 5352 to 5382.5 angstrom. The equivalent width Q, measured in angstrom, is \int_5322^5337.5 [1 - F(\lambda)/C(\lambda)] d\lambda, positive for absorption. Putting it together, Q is -0.1 angstrom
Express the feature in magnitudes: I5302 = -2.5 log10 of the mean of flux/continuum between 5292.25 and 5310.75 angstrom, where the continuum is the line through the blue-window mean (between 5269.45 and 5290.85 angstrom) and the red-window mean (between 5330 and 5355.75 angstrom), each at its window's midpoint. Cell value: 0.00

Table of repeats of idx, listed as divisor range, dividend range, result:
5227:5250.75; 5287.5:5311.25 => 1.04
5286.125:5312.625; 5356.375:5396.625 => 0.92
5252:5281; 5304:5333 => 0.96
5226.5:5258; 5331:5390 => 0.96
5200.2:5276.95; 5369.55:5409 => 0.95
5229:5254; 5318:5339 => 1.00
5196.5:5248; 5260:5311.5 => 0.98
